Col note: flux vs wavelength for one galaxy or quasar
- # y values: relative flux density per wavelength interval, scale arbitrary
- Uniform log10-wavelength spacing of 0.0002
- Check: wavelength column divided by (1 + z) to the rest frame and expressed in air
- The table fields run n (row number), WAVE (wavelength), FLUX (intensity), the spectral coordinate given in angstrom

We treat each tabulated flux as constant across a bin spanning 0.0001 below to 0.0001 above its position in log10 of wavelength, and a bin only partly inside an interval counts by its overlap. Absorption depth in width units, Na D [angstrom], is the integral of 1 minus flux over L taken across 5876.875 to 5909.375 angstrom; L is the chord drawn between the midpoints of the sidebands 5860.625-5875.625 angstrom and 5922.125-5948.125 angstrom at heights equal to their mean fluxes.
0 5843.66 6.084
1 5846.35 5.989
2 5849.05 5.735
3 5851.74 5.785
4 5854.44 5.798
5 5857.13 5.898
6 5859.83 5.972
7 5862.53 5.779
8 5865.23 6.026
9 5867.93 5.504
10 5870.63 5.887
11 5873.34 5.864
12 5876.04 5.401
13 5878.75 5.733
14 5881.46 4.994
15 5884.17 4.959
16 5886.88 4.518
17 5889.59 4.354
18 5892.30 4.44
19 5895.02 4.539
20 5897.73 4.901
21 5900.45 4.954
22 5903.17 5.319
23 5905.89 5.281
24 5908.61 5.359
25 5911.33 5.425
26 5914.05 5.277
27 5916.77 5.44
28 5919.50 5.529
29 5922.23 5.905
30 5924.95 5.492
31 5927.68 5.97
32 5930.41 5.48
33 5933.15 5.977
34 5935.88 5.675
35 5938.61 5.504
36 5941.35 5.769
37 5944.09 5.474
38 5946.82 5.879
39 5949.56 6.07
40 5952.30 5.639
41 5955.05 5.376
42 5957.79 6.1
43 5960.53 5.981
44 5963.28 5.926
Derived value 4.6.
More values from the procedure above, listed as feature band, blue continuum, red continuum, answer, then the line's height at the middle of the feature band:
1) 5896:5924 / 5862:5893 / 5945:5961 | 1.0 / 5.52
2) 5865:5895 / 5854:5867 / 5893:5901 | 0.6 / 5.28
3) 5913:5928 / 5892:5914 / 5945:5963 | -0.7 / 5.33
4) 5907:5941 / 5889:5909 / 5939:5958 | -1.8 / 5.31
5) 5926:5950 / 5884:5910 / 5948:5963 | -0.8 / 5.55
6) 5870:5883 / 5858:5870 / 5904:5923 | 0.4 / 5.73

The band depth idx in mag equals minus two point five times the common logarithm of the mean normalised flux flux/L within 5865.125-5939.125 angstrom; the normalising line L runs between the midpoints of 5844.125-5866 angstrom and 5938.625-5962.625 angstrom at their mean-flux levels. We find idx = 0.10 mag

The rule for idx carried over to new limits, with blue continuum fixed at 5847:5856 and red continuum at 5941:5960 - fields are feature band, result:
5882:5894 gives 0.250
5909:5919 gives 0.075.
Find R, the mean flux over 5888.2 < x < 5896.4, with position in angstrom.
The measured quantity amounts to 4.45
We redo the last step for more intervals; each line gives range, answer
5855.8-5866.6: 5.92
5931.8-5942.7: 5.73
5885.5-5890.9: 4.44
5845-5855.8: 5.83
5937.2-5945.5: 5.59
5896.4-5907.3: 5.11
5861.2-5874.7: 5.81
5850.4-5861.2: 5.86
